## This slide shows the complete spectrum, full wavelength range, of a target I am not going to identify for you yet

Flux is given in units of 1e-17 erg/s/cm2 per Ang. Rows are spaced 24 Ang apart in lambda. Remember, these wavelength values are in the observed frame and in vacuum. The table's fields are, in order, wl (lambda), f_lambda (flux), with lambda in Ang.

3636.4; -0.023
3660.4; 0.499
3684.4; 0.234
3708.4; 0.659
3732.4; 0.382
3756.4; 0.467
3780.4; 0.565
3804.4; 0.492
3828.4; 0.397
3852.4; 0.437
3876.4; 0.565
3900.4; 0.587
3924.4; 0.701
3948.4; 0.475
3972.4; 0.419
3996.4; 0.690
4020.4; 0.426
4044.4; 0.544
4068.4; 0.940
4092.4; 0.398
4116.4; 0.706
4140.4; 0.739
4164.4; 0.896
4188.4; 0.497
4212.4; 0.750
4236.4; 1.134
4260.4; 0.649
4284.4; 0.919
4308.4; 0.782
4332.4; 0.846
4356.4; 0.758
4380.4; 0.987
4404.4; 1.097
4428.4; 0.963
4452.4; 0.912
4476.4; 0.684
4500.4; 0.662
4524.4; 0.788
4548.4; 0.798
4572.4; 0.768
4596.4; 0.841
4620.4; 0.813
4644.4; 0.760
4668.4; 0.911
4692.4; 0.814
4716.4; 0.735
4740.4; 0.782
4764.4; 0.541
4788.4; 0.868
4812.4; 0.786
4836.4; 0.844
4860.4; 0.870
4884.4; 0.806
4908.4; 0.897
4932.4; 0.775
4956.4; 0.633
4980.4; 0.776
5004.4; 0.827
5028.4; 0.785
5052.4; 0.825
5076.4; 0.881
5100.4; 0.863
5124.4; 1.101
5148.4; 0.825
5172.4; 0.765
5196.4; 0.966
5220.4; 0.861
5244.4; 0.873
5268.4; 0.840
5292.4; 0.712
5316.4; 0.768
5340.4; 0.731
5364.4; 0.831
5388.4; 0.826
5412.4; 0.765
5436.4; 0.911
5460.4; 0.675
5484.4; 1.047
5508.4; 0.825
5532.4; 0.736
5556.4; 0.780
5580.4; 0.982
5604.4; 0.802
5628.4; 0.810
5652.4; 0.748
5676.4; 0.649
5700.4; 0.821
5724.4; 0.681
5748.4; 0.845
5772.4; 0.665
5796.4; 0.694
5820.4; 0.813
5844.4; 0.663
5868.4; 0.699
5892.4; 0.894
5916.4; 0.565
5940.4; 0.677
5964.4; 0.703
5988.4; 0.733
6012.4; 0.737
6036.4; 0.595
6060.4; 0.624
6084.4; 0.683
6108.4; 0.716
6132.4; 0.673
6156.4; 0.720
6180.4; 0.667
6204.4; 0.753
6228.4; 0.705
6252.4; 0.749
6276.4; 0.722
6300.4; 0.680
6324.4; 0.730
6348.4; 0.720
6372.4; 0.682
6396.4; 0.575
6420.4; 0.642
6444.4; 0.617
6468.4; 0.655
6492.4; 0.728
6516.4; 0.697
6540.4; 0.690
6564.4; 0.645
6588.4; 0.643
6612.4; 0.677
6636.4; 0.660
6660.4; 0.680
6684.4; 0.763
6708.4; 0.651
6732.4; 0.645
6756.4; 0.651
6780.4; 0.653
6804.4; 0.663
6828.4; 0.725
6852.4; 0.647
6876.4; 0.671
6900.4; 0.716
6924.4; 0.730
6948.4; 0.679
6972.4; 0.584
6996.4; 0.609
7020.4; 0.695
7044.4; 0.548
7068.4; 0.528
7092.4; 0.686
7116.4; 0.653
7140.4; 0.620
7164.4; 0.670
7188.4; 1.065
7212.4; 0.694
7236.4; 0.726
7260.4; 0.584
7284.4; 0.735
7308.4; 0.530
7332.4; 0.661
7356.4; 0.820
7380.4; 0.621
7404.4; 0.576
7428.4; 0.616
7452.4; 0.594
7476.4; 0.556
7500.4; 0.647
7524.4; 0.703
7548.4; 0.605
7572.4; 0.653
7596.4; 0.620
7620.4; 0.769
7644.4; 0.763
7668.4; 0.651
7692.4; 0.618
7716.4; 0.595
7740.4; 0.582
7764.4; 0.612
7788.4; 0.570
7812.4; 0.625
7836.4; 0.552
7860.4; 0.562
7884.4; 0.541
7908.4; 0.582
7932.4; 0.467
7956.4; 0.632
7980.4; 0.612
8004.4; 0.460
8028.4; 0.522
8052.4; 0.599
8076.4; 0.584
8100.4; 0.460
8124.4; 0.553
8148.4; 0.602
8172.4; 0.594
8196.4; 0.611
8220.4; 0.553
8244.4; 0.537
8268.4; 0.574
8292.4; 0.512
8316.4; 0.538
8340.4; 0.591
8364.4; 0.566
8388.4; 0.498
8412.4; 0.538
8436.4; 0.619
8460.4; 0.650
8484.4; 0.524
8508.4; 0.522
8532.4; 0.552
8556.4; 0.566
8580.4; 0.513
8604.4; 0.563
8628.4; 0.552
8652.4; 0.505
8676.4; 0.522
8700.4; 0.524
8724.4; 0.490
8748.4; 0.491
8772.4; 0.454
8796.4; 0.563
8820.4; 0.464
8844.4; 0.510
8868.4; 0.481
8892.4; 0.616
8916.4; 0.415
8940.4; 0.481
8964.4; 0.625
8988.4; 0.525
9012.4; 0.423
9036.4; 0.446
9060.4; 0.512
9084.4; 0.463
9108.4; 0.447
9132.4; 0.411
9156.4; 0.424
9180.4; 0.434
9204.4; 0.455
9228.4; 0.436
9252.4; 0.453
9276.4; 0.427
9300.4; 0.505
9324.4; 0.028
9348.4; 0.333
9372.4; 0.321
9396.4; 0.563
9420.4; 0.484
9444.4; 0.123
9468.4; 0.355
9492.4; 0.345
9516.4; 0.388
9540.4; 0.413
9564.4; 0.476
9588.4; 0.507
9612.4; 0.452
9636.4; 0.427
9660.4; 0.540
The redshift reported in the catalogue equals 0.094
